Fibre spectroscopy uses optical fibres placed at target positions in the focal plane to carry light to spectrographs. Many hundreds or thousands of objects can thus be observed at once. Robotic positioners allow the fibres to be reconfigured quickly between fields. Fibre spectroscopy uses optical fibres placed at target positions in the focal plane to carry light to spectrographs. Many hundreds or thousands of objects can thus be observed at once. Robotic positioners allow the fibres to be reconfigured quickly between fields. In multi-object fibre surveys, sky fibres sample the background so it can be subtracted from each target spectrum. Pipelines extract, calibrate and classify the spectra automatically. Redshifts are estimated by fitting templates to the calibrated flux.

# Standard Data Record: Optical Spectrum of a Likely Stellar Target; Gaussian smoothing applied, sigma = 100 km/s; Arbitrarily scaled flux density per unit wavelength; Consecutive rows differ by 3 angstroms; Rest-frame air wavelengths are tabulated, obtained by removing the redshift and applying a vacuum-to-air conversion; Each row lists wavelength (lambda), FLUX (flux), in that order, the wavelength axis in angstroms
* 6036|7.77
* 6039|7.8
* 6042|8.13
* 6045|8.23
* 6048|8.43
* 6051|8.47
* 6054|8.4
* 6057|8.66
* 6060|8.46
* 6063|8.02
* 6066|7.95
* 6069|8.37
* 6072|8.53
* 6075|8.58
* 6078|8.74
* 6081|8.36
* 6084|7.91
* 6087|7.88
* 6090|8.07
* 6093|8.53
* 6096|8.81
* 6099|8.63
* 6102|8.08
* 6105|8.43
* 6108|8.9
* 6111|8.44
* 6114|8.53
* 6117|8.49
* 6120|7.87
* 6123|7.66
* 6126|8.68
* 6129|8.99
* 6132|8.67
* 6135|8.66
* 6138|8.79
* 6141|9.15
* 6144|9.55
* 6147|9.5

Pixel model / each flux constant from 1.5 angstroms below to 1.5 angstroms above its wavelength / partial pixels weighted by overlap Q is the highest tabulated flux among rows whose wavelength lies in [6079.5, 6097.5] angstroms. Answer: 8.81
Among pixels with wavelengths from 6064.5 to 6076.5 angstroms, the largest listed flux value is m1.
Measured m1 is 8.58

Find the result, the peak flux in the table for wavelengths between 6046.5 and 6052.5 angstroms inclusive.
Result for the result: 8.47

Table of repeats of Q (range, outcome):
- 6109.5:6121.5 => 8.53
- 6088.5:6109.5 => 8.9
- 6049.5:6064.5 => 8.66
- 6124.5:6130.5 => 8.99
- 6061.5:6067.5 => 8.02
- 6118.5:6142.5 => 9.15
